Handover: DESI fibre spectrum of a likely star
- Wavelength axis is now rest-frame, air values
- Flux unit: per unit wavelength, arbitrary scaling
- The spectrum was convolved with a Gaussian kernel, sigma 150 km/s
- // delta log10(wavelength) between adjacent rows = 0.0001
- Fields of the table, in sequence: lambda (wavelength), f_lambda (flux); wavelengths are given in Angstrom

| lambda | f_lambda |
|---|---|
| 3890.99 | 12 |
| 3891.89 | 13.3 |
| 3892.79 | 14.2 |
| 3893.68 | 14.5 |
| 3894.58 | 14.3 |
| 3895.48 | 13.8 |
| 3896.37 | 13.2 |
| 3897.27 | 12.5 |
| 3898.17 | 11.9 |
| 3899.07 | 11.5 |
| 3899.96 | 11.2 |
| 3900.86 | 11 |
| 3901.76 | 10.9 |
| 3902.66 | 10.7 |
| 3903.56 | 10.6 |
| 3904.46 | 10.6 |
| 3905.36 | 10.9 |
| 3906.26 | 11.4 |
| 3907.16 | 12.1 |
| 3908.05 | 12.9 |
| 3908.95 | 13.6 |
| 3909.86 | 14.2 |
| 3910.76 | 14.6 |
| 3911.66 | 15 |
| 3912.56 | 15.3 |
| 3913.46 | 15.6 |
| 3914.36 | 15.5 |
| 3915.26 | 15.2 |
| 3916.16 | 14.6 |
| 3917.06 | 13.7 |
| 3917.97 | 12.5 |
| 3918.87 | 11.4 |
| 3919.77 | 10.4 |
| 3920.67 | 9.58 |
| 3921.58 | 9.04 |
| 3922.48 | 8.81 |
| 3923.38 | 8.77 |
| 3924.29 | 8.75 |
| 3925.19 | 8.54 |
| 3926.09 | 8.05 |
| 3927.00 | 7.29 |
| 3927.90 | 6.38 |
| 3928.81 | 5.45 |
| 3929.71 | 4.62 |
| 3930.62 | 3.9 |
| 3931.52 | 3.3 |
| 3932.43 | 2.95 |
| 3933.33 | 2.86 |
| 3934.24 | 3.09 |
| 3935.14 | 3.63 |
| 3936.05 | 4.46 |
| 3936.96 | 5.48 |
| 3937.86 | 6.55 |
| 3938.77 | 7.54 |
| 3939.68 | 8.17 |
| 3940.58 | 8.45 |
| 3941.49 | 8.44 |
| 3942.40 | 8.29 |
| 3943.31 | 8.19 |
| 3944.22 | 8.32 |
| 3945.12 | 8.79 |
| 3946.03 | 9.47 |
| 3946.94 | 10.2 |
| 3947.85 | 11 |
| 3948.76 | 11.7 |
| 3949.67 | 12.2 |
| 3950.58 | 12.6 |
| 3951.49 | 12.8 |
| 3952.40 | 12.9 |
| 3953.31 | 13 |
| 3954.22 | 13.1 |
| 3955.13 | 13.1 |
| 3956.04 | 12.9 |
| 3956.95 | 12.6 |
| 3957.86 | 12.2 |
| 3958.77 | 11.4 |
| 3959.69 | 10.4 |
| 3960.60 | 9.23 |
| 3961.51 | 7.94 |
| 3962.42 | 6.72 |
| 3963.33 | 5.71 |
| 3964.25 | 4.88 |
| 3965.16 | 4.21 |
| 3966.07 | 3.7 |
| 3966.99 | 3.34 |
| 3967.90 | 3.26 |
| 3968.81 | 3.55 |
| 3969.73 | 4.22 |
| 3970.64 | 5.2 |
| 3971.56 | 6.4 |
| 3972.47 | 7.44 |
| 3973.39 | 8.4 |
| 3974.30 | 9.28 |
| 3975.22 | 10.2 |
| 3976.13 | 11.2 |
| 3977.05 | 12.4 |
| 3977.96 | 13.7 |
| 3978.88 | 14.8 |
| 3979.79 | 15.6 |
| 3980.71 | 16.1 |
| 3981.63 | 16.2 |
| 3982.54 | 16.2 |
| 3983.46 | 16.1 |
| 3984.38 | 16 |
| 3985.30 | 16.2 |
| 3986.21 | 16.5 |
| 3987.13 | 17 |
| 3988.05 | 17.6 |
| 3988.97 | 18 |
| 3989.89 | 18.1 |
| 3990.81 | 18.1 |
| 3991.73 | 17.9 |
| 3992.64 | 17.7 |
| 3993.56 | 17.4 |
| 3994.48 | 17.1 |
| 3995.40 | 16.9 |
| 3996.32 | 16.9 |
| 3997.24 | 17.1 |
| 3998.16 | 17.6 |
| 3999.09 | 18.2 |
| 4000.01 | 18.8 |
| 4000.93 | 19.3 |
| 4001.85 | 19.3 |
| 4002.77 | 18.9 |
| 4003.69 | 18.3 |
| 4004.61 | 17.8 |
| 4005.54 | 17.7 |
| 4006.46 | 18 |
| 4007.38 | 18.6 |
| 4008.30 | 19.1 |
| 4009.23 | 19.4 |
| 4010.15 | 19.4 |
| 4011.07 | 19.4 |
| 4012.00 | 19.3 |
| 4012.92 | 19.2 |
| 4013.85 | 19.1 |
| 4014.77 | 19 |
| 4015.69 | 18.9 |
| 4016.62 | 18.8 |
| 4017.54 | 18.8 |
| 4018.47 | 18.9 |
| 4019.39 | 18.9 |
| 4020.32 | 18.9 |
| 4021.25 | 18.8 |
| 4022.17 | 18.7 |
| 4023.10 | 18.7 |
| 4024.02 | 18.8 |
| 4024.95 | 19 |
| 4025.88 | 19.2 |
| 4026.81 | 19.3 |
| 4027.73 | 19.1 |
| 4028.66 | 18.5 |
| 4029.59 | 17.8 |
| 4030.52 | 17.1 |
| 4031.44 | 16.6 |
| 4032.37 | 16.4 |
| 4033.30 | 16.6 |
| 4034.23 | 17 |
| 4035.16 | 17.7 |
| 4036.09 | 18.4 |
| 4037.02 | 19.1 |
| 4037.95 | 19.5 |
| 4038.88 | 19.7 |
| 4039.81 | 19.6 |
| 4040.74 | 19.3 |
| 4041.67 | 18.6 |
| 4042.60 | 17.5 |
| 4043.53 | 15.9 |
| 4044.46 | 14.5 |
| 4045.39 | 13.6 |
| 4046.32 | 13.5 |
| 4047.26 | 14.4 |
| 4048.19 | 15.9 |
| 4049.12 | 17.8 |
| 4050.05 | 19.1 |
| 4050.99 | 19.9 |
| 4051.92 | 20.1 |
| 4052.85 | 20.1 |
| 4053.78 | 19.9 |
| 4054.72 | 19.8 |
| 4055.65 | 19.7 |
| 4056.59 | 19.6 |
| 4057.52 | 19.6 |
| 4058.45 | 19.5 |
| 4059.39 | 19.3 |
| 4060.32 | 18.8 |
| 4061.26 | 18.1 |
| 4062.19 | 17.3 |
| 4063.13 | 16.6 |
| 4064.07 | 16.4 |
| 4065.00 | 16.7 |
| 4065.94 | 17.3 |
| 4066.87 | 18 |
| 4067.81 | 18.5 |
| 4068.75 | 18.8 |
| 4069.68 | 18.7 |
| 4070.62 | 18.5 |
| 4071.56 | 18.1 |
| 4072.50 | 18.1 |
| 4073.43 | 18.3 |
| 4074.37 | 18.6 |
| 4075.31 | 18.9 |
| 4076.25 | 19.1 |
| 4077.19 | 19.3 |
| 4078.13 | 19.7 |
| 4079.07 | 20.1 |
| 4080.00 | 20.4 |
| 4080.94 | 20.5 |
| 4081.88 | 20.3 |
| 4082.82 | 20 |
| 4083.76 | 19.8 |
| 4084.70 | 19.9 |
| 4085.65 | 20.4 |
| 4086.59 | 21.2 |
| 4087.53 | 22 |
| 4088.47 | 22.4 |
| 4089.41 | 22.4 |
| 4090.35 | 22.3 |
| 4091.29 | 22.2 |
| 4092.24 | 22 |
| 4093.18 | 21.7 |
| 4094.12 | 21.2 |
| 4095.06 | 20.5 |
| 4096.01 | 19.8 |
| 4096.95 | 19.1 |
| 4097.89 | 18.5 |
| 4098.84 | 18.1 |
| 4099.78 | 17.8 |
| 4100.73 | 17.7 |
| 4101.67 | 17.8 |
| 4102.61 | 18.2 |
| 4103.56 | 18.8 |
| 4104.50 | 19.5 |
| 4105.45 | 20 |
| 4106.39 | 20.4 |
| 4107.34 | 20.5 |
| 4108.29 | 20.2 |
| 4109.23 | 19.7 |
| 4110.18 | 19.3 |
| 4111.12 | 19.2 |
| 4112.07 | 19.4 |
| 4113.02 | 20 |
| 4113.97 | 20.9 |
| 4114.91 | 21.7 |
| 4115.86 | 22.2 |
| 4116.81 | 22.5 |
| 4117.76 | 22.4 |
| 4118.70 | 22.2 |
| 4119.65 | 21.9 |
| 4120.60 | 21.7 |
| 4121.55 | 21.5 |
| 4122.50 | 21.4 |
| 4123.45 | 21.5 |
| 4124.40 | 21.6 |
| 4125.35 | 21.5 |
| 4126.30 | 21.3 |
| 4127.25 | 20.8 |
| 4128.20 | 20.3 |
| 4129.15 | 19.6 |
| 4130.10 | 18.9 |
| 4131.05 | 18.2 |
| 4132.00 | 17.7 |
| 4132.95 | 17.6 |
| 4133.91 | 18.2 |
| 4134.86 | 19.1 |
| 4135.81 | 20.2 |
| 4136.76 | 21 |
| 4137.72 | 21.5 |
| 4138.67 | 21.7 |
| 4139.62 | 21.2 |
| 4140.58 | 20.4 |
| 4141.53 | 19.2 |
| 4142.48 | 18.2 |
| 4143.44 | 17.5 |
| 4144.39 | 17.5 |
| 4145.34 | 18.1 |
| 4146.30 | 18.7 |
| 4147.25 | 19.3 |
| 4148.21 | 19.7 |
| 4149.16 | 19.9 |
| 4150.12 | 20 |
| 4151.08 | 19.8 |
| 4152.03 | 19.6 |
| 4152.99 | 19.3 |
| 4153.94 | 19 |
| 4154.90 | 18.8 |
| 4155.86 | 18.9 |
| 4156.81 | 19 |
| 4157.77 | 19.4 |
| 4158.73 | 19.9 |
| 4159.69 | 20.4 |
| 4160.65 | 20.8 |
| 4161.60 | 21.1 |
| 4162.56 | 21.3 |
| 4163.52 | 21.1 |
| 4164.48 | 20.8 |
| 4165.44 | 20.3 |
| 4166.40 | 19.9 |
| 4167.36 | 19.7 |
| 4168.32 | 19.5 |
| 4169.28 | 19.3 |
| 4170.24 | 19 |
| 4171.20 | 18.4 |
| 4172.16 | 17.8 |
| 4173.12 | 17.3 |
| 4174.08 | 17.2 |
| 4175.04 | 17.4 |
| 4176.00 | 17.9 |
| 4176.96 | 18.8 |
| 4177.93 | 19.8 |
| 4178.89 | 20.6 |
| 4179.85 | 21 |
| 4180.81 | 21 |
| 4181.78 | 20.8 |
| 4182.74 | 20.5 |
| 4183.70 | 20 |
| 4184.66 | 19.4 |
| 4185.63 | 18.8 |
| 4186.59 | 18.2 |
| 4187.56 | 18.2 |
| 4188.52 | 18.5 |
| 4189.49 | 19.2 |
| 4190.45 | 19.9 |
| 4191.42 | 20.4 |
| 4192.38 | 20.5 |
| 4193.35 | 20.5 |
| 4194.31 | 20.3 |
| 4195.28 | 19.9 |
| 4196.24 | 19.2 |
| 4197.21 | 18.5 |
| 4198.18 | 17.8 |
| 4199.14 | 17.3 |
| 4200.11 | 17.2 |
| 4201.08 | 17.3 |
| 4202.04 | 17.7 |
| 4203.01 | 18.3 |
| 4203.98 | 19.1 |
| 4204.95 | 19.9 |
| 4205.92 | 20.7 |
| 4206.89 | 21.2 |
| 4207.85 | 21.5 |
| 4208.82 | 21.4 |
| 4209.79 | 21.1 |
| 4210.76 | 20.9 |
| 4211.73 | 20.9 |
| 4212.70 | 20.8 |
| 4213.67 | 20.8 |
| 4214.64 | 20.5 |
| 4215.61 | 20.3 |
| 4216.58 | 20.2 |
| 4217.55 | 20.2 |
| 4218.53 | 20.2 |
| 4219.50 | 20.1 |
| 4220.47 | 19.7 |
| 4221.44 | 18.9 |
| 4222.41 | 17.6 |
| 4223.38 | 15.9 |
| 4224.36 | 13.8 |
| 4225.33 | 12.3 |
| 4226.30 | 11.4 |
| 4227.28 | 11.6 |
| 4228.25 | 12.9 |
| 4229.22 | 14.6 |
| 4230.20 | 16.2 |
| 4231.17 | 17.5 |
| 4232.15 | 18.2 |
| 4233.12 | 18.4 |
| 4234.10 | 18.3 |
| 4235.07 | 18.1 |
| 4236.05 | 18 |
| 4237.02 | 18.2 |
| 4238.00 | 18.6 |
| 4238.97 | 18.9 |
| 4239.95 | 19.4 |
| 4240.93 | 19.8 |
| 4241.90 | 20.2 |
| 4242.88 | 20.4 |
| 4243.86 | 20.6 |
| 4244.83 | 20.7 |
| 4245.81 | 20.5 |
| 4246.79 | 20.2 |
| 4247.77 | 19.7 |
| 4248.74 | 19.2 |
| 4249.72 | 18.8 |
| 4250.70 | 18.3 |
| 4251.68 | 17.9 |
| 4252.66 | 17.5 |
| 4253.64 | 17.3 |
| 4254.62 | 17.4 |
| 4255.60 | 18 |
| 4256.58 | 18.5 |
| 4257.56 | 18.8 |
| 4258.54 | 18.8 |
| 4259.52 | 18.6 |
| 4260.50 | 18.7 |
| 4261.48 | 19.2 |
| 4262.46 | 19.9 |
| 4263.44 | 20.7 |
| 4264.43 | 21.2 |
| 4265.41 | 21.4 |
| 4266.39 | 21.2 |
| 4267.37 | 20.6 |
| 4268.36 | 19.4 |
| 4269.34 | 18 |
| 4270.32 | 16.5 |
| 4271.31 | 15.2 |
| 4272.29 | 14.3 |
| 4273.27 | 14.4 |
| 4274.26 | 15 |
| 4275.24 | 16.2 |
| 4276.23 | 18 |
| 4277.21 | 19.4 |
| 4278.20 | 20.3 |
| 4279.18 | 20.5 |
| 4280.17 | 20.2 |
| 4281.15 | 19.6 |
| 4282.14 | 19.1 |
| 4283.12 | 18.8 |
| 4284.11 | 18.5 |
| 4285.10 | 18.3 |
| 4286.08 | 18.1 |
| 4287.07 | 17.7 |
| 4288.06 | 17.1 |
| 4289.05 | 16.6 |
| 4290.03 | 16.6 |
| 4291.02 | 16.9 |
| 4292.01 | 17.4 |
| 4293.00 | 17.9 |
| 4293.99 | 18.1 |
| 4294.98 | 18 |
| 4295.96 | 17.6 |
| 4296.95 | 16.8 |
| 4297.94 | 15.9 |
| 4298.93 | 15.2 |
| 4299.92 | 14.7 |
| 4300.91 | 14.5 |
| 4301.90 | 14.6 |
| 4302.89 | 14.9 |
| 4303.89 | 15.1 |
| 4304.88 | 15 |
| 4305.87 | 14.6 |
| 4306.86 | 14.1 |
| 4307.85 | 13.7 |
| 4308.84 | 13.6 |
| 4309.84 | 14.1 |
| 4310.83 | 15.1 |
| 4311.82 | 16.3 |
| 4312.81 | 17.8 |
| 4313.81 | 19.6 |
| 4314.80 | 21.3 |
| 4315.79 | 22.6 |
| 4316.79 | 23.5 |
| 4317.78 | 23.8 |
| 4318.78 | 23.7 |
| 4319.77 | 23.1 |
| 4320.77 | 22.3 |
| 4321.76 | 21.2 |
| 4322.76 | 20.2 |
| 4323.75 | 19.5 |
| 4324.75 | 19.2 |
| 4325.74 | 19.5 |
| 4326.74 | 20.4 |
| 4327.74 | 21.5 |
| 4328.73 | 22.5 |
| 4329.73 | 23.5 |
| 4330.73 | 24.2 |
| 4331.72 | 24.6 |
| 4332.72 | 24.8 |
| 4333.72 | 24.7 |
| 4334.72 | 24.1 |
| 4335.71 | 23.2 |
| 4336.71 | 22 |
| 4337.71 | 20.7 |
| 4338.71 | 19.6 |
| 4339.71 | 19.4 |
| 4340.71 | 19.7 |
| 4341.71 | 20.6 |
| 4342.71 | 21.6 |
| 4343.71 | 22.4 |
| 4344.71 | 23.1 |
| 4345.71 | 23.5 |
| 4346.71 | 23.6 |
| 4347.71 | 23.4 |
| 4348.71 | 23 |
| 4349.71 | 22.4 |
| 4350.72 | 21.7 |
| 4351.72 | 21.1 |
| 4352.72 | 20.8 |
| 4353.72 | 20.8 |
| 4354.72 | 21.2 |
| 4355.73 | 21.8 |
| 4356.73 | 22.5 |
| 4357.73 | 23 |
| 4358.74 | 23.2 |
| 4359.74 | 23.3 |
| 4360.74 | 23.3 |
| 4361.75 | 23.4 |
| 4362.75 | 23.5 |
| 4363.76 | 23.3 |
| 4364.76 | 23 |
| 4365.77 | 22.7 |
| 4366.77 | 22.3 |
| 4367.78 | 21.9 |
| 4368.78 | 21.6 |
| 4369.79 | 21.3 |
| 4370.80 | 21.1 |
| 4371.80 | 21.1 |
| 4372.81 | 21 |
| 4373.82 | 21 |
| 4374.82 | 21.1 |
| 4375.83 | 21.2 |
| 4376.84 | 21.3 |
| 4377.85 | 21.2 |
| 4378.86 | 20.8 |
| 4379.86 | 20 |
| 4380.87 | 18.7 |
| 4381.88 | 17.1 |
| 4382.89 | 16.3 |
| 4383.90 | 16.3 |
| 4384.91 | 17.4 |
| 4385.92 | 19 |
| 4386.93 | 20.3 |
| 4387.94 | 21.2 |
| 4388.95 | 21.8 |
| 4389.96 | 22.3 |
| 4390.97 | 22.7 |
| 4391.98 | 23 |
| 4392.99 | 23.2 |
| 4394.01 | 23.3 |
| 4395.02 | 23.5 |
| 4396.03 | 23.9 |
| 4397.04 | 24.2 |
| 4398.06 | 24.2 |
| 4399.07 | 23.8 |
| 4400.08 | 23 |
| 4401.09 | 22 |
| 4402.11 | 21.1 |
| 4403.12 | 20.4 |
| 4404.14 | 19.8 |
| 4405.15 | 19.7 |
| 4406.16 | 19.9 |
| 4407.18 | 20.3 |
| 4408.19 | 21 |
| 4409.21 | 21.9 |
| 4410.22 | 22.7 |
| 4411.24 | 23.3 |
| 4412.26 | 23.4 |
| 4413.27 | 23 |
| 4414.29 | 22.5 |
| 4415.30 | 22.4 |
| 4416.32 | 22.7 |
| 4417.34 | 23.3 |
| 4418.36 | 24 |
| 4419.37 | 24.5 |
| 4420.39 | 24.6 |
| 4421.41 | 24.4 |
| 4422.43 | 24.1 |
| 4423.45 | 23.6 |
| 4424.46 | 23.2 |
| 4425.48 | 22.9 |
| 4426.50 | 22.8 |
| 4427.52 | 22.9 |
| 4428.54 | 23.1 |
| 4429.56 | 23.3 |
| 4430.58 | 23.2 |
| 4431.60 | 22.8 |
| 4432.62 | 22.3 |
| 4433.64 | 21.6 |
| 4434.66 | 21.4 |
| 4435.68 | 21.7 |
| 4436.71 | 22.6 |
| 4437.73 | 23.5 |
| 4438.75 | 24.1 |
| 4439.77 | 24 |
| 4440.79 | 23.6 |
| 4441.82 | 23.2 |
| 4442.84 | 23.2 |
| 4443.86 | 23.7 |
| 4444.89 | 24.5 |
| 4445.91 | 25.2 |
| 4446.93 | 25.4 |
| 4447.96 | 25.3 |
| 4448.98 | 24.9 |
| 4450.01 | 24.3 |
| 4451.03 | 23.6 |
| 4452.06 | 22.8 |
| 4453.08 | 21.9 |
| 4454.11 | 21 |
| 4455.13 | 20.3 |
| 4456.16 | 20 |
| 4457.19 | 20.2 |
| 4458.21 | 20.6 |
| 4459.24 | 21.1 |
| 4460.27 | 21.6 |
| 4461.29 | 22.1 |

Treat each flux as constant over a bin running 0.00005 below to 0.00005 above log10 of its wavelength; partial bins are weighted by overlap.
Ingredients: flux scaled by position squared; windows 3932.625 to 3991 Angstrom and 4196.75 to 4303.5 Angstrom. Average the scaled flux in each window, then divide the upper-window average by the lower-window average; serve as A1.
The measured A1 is 2.05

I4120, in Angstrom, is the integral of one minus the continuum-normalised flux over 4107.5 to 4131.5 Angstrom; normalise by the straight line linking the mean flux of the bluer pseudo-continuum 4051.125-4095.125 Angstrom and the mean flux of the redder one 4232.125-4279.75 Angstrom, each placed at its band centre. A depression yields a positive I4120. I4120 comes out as -1.8 Angstrom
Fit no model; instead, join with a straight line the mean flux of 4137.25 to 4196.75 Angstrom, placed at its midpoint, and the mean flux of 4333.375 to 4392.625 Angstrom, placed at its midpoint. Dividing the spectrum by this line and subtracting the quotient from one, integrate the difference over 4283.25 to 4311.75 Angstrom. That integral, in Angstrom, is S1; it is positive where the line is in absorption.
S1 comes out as 6.4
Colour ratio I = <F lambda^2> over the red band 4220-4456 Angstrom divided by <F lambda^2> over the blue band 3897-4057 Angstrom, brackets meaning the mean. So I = 1.77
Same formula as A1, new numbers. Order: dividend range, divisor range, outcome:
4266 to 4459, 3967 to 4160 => 1.31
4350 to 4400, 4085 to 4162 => 1.21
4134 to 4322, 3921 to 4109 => 1.34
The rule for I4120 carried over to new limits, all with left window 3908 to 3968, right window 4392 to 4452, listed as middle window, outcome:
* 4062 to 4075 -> -4.9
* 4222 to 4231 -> 1.7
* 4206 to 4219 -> -2.8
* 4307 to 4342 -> -0.7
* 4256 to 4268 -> -0.8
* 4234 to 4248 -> -1.2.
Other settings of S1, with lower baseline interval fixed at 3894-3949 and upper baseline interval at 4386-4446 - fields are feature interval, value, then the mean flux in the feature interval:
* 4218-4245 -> 0.68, 17.5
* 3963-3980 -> 5.37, 7.67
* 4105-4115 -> -3.59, 20.1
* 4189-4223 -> -4.81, 19.7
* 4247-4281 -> 0.44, 18.5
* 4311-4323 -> -0.58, 21.1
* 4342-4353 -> -0.77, 22.4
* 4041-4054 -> -4.00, 17.2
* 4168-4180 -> -1.66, 18.7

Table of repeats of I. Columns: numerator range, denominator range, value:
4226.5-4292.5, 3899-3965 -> 2.19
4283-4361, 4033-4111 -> 1.18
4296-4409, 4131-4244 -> 1.18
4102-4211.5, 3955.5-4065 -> 1.33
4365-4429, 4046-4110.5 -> 1.32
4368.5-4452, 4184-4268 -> 1.29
